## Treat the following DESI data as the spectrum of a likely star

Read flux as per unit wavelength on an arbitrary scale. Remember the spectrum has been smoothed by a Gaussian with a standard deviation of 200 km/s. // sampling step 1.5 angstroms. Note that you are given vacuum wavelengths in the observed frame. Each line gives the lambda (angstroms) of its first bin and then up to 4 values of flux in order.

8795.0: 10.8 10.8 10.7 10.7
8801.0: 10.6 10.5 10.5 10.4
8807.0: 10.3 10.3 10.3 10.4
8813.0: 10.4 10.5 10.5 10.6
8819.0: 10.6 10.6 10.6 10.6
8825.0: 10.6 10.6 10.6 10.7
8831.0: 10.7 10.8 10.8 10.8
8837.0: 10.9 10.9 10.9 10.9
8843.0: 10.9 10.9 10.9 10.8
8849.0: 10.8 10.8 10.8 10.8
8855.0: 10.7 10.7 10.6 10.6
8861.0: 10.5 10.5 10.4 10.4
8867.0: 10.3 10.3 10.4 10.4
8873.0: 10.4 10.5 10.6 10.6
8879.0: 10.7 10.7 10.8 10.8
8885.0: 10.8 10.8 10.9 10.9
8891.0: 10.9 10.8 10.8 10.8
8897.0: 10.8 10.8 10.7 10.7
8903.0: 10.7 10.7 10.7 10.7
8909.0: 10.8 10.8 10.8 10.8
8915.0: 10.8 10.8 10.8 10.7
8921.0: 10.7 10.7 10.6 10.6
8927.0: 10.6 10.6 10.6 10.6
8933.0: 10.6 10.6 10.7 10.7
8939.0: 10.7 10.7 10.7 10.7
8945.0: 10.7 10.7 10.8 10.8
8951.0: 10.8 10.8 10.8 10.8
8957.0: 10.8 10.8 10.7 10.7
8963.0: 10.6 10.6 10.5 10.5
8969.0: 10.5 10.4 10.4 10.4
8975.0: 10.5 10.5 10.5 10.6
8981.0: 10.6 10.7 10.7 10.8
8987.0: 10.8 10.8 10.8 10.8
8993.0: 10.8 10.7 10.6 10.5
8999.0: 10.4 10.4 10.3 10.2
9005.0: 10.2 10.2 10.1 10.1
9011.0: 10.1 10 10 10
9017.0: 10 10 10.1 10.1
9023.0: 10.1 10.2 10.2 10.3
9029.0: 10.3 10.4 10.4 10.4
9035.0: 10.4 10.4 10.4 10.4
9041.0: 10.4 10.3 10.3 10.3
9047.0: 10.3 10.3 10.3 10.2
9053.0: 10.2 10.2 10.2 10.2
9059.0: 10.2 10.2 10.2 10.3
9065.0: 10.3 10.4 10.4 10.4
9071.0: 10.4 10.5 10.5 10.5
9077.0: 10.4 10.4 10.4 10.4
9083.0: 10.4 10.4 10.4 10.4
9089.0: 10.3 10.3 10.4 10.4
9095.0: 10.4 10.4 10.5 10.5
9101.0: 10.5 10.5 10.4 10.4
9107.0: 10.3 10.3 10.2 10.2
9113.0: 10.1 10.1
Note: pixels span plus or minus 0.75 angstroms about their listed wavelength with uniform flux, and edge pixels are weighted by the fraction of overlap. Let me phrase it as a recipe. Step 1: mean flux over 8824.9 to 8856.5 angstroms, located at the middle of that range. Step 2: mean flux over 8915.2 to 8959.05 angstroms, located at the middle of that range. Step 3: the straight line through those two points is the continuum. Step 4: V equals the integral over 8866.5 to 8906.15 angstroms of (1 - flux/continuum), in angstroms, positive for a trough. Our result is 0.3 angstroms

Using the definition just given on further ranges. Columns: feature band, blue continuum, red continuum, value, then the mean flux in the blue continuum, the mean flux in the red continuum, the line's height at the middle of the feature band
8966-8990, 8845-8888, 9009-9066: -0.5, 10.6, 10.2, 10.4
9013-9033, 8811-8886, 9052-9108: 0.5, 10.6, 10.4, 10.4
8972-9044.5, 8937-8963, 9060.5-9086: 1.3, 10.7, 10.4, 10.6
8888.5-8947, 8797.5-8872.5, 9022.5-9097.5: -1.2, 10.6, 10.3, 10.5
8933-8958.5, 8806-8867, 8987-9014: -0.6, 10.6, 10.4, 10.5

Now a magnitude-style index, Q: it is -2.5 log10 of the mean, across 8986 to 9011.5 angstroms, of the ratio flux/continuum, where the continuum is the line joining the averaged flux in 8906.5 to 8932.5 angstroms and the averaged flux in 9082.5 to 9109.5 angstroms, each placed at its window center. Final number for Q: 0.01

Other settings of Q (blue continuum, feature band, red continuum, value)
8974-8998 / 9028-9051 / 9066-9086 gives 0.02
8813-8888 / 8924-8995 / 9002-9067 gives -0.03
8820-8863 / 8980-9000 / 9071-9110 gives -0.02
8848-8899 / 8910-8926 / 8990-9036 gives -0.02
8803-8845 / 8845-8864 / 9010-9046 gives -0.01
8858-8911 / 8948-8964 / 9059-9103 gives -0.02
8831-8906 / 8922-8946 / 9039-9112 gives -0.01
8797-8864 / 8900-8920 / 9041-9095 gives -0.02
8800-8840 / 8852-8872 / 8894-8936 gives 0.01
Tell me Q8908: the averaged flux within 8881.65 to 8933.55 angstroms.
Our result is 10.7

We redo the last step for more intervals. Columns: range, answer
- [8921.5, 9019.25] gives 10.5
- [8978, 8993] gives 10.7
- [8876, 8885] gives 10.7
